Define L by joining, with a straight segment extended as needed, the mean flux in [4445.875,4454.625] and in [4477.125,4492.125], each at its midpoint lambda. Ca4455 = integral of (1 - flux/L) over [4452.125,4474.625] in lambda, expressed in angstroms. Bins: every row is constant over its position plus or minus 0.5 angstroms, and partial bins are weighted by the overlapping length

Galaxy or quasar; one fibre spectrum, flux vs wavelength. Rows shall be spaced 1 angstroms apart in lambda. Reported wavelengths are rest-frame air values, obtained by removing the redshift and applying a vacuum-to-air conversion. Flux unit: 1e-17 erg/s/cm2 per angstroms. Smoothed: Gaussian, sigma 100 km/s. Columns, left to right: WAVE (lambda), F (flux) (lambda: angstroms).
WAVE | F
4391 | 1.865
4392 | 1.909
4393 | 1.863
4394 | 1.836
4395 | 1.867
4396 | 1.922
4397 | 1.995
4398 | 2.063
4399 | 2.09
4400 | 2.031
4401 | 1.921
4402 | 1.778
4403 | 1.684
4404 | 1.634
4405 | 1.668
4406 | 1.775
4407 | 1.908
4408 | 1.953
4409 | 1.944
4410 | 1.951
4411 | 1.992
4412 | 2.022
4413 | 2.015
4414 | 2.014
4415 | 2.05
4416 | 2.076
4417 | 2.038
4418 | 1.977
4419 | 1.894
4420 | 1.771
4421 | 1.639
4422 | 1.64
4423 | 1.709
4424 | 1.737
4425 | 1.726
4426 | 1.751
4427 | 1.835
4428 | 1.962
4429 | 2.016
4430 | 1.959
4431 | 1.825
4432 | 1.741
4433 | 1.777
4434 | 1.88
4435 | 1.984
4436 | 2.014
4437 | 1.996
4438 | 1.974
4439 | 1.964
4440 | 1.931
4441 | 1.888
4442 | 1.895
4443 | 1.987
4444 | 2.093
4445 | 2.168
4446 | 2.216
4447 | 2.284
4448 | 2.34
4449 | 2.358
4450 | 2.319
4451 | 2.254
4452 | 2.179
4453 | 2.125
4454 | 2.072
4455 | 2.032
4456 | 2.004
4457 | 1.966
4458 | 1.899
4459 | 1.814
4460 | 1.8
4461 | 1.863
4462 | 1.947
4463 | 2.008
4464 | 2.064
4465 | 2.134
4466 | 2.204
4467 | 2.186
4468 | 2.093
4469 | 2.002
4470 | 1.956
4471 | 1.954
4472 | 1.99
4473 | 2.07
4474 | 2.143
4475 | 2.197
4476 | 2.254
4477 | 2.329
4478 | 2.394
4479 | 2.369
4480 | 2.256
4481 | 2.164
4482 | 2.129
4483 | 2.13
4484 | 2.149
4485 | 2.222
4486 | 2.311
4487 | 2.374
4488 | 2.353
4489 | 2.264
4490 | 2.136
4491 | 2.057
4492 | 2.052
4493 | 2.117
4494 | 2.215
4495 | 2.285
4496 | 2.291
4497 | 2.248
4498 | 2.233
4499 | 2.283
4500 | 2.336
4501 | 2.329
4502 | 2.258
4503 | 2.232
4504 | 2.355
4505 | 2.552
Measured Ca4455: 2.2 angstroms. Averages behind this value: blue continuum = 2.24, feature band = 2.02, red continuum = 2.23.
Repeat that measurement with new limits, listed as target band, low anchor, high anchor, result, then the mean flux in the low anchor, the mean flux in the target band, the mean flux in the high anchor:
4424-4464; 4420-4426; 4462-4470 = -2.3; 1.7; 1.99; 2.08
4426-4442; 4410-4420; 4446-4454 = 1.7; 1.99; 1.91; 2.25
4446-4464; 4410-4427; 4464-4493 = -0.2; 1.88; 2.08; 2.17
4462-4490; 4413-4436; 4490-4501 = -0.7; 1.87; 2.17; 2.21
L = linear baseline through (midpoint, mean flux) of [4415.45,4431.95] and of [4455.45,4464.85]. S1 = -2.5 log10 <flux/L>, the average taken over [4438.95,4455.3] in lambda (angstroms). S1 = -0.12 mag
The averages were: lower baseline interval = 1.84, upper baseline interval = 1.94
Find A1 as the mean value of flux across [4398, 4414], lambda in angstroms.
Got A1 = 1.9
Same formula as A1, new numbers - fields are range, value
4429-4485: 2.07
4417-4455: 1.97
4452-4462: 1.96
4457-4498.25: 2.14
